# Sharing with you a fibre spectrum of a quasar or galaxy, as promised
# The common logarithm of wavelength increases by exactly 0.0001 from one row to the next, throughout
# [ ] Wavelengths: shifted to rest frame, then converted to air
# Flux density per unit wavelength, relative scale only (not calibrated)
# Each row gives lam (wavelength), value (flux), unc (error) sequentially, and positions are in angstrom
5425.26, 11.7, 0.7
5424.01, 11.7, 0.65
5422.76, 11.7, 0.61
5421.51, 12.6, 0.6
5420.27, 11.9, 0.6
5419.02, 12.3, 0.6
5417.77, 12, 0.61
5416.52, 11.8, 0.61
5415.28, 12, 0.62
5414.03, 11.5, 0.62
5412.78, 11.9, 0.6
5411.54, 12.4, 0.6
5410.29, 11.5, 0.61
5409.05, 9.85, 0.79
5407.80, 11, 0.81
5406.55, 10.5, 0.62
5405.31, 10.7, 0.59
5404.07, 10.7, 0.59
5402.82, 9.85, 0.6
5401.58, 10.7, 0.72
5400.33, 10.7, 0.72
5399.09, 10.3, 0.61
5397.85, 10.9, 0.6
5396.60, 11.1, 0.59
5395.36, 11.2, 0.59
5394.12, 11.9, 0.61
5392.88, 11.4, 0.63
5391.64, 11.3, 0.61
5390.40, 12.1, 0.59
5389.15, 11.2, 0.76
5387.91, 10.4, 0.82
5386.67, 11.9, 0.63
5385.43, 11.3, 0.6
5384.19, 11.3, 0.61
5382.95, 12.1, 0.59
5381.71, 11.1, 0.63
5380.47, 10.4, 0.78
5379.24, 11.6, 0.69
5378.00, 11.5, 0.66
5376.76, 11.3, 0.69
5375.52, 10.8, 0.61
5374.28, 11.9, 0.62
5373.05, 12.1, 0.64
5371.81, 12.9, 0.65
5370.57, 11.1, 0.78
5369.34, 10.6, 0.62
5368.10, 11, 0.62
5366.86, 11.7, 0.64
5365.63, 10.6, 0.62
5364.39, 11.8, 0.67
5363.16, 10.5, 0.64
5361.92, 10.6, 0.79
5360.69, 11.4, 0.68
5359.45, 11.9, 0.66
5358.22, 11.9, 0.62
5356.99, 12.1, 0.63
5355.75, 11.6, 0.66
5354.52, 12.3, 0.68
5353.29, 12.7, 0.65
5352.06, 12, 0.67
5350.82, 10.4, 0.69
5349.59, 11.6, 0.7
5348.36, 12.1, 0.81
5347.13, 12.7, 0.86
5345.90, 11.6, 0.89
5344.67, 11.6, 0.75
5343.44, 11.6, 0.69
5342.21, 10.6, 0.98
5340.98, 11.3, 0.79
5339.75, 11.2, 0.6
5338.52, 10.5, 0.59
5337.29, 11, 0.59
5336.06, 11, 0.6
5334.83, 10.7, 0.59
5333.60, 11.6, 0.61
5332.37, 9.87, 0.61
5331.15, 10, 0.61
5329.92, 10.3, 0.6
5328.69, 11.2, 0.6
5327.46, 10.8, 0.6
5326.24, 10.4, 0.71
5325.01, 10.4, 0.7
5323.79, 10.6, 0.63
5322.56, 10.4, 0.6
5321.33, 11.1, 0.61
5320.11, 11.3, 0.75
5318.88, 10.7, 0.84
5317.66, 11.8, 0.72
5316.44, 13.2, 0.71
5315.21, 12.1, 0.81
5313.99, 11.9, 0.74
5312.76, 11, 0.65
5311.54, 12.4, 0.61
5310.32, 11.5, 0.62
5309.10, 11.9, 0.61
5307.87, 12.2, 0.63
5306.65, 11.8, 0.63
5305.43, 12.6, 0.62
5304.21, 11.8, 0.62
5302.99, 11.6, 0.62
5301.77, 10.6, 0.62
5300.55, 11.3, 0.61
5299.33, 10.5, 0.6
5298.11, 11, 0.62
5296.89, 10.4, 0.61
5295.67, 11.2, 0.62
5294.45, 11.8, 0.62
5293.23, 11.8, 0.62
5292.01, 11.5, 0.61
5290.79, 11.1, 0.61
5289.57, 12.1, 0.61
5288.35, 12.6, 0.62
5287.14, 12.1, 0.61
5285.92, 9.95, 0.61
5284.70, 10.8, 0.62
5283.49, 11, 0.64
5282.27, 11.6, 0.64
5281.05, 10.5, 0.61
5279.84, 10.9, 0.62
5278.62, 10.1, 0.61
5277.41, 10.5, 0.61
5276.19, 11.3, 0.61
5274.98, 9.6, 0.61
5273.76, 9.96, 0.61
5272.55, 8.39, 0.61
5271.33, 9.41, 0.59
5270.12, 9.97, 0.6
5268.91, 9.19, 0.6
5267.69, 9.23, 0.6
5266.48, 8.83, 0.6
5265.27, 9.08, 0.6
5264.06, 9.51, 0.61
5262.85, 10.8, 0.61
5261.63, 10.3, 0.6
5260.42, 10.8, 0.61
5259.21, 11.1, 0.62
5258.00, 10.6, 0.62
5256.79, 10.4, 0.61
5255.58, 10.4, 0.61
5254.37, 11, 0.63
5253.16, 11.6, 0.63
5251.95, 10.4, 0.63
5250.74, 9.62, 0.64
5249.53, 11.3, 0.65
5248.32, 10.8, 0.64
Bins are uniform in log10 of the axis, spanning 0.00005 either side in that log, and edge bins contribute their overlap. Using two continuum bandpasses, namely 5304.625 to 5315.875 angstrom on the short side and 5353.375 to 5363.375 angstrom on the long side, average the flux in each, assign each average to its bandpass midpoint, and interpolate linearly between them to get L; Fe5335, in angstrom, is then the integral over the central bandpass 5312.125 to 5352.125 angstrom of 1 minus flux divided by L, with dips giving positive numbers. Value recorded 2.2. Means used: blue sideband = 11.9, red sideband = 11.6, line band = 11.2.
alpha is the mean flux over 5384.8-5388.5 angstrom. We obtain 11.2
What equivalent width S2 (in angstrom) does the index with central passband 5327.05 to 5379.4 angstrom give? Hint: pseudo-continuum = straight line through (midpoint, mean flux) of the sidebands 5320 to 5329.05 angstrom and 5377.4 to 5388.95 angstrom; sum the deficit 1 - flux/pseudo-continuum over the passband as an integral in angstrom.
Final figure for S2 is -1.6 angstrom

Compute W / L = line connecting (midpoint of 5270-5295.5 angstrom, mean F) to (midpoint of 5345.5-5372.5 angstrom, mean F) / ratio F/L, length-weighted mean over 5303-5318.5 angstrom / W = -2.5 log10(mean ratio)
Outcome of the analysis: -0.08 mag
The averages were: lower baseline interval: 10.8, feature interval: 12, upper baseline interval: 11.6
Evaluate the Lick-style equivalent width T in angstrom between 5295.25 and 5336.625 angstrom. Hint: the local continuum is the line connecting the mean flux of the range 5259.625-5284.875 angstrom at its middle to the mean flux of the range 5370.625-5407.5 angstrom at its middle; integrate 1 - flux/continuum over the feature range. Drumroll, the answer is -2.8 angstrom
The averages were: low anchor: 10.1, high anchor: 11.2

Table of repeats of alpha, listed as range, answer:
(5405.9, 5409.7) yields 10.5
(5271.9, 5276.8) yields 9.8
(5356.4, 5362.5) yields 11.6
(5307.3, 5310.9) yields 11.8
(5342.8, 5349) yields 11.9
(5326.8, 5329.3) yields 11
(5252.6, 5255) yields 11.3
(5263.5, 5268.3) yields 9.17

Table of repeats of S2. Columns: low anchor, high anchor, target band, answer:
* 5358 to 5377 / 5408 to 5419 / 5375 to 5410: 1.4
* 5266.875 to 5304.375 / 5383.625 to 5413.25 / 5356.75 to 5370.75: -0.3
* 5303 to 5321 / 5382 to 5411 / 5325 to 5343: 1.4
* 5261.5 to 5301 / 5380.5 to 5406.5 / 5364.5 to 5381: -0.6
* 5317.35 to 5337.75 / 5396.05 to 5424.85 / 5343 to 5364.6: -1.5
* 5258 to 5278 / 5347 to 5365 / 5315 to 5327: -0.2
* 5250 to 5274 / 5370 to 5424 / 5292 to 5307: -1.4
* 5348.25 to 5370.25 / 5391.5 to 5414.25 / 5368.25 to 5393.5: -0.4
